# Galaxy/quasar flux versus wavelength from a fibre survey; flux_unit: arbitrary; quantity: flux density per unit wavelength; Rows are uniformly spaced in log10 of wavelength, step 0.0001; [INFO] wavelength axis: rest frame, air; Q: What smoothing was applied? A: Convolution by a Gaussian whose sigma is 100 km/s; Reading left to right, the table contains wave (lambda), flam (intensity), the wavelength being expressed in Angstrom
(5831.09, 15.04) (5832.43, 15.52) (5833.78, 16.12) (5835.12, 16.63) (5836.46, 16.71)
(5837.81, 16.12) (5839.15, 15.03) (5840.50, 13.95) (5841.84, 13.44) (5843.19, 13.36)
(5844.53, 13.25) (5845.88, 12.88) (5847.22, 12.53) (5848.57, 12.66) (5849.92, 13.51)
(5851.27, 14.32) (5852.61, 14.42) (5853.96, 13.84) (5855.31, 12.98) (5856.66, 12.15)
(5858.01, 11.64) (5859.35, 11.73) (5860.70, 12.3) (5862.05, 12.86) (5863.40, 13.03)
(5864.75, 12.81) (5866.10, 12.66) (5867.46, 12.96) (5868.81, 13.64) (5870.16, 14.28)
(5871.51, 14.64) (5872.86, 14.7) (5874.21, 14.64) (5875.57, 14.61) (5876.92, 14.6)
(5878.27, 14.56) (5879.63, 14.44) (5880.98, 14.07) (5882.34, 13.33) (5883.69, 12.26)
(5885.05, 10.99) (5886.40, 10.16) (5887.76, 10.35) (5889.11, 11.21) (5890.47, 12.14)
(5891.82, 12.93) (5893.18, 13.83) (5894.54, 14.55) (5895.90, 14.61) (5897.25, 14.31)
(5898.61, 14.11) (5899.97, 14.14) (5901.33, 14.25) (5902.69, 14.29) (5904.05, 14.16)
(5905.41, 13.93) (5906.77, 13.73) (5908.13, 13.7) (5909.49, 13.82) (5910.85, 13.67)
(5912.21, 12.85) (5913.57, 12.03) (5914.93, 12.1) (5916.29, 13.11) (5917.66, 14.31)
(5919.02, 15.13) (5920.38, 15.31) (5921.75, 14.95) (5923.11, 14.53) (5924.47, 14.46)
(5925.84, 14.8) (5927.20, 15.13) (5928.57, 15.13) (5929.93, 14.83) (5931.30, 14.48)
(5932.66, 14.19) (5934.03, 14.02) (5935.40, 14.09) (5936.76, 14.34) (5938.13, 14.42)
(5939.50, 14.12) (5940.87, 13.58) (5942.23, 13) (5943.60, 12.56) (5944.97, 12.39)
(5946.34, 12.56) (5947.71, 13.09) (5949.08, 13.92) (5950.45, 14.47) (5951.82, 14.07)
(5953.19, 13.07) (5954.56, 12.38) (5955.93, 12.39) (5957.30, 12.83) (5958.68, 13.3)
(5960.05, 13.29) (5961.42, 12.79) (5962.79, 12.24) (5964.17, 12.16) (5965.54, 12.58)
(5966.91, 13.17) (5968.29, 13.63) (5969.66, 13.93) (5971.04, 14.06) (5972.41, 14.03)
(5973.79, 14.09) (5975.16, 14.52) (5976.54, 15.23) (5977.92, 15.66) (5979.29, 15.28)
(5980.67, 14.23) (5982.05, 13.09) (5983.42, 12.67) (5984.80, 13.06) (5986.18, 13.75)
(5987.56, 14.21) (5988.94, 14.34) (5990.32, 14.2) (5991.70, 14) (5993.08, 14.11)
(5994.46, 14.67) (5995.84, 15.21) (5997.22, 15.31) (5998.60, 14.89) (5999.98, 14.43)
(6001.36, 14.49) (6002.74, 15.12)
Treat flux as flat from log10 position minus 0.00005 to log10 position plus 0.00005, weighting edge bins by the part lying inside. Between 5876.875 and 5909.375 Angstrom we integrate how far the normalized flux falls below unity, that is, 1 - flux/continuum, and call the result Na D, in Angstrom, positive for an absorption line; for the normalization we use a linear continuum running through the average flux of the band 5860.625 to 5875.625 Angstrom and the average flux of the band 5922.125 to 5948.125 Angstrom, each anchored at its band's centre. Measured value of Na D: 1.0 Angstrom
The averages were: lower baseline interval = 13.6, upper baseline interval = 14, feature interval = 13.3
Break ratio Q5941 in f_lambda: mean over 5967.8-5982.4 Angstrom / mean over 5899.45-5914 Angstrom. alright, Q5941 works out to 1.05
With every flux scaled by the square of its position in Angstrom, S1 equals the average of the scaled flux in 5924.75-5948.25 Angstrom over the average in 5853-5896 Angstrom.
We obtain 1.09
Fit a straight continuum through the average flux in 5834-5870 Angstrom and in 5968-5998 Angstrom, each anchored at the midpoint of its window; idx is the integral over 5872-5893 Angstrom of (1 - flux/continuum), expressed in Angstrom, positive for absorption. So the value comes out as 1.0 Angstrom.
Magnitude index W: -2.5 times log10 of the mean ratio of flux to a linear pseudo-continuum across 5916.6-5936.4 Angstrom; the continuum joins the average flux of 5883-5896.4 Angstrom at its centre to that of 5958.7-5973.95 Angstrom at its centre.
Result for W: -0.15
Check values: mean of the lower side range 12.3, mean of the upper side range 13.2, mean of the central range 14.6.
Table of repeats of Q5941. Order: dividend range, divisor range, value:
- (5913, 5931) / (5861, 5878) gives 1.04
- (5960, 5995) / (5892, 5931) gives 0.98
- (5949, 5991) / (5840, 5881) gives 1.01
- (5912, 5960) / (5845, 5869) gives 1.07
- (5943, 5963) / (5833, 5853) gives 0.91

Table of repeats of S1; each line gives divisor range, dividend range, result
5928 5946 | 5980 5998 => 1.03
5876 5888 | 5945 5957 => 1.05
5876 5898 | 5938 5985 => 1.06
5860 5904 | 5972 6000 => 1.11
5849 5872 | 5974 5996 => 1.13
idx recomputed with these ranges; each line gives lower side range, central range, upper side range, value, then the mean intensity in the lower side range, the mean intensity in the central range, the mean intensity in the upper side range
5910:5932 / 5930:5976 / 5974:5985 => 2.4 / 14.2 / 13.5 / 14.3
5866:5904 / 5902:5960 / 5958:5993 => -0.7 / 13.5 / 13.8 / 13.7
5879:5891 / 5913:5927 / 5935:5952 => -1.2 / 12.1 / 14.1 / 13.6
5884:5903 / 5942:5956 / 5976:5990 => 0.6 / 13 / 13.1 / 14.1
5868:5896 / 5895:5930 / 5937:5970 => -2.3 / 13.3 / 14.1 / 13.2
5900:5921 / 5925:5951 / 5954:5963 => -1.5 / 13.8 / 14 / 12.8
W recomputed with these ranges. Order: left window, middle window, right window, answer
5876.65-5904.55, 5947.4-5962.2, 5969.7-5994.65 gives 0.05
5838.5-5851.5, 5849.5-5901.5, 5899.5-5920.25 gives 0.02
